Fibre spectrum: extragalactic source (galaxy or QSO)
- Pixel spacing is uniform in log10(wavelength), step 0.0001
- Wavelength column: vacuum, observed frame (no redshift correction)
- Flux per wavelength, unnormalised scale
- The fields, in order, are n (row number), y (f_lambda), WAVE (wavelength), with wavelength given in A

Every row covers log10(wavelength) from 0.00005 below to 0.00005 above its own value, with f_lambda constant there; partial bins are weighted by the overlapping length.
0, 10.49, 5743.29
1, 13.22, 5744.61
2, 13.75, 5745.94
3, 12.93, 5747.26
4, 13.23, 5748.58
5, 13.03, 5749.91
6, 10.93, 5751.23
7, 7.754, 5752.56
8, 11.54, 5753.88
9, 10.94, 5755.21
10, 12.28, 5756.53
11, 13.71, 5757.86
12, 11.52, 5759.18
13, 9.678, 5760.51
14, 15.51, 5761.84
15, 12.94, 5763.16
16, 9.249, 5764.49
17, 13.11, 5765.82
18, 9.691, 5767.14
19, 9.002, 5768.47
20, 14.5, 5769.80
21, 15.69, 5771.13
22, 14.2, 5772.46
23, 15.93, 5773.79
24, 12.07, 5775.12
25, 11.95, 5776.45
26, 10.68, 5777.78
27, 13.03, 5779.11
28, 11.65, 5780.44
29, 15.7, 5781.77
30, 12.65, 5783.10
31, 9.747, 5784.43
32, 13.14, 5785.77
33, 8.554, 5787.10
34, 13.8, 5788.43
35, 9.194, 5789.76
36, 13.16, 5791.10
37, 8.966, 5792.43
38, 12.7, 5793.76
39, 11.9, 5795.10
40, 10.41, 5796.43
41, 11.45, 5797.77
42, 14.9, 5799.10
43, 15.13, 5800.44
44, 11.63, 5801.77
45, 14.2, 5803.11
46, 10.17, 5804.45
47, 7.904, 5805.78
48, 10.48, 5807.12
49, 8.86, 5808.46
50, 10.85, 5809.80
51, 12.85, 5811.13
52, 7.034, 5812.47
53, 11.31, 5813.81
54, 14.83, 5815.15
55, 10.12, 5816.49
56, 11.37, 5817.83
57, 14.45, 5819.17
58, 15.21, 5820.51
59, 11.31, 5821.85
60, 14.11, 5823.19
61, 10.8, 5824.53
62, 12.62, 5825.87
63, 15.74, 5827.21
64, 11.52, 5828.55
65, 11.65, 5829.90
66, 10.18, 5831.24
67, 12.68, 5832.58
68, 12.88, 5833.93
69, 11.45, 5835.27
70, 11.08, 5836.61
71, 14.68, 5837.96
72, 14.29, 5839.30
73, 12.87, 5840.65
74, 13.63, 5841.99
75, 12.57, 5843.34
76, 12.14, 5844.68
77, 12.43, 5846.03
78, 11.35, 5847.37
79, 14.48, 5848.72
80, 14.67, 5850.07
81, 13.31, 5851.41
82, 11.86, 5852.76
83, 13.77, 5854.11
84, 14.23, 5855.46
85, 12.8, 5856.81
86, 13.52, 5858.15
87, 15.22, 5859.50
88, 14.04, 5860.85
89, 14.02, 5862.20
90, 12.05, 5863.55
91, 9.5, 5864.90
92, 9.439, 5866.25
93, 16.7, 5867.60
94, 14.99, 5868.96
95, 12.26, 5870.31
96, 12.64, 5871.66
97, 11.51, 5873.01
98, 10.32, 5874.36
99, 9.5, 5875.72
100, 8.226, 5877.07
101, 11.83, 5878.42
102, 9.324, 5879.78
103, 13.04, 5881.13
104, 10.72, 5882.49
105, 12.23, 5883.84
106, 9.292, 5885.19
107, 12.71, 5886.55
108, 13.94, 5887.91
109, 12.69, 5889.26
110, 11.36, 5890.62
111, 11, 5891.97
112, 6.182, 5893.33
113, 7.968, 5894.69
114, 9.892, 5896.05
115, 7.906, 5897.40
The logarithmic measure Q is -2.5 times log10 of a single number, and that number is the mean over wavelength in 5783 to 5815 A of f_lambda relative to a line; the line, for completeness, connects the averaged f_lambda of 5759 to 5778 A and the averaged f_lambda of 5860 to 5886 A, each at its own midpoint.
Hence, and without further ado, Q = 0.08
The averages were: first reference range 12.4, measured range 11.3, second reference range 11.7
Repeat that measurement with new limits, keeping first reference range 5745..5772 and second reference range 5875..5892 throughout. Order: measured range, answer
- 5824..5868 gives -0.12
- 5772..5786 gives -0.07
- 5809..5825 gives -0.03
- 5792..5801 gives -0.04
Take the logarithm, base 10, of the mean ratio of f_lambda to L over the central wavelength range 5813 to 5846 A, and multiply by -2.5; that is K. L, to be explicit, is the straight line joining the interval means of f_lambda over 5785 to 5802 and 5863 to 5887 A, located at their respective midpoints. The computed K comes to -0.08 mag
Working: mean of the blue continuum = 11.9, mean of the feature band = 12.6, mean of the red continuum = 11.4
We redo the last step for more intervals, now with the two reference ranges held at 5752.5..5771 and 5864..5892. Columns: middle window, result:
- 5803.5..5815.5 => 0.12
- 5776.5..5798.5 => 0.00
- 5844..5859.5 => -0.14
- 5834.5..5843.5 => -0.11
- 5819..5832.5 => -0.09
